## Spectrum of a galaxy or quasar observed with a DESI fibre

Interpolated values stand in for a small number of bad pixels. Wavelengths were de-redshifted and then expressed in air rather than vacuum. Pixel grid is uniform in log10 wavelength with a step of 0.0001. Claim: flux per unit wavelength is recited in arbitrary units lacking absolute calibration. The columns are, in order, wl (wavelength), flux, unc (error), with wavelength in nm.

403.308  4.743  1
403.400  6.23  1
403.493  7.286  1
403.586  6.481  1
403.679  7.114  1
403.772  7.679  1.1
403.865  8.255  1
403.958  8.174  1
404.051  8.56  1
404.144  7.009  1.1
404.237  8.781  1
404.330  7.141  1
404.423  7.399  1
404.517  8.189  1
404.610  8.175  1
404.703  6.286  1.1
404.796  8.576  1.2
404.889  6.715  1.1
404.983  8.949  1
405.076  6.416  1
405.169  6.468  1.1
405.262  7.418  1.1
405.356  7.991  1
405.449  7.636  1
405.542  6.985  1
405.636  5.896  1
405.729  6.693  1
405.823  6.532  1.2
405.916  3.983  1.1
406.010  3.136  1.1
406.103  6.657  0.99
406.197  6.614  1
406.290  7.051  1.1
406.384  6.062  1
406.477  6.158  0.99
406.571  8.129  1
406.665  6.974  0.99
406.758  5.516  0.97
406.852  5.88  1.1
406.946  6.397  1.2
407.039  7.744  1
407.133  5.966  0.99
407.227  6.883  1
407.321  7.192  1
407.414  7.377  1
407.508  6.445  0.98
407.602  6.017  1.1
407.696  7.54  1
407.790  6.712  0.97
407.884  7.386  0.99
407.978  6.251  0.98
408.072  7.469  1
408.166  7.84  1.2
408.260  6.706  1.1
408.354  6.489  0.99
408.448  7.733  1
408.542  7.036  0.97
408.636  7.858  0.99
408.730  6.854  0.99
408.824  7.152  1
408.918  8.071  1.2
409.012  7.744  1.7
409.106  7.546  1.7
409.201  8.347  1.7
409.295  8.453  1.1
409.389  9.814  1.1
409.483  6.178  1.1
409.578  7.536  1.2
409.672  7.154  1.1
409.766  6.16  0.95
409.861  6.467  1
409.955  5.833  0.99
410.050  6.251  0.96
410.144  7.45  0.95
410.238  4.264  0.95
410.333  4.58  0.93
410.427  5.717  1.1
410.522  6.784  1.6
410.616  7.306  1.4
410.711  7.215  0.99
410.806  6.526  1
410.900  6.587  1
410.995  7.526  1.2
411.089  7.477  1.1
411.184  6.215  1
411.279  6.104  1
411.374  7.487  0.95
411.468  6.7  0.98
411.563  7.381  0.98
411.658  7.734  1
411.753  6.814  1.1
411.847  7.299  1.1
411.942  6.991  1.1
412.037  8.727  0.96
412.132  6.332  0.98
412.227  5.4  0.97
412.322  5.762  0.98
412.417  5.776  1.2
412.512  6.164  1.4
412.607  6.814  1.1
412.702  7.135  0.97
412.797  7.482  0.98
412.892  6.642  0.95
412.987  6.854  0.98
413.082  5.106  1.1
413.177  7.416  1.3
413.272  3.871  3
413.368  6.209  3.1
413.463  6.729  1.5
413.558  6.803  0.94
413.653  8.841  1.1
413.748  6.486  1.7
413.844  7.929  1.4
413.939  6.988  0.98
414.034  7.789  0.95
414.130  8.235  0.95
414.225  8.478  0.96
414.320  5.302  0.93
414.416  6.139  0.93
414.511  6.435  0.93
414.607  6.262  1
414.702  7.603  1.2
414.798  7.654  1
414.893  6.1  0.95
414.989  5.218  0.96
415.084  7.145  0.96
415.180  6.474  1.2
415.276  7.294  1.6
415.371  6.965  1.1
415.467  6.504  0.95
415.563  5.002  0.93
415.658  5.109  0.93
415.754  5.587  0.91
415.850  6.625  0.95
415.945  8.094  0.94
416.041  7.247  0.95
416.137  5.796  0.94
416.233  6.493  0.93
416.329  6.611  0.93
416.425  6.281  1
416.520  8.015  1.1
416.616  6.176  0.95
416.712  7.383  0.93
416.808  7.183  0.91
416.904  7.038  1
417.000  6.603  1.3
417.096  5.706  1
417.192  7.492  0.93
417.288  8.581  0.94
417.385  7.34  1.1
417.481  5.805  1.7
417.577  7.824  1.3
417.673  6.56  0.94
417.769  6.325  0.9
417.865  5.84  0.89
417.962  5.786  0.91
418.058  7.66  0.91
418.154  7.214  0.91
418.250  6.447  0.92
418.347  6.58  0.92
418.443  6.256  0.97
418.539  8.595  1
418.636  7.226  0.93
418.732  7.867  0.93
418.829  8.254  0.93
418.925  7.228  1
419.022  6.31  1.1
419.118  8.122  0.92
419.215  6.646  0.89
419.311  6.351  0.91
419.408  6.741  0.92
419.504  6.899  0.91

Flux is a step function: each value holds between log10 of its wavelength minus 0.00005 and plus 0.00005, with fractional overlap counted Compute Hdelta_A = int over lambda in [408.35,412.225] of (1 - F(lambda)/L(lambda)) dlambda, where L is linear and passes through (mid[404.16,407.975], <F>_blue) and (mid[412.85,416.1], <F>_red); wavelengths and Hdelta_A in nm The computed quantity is -0.14 nm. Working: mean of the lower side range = 6.84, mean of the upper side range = 6.68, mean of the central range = 7.01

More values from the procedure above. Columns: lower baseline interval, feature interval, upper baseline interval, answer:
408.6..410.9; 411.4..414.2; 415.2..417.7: 0.00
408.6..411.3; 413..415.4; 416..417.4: 0.05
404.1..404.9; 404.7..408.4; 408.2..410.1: 0.37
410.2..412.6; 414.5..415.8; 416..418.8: 0.08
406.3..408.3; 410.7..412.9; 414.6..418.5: -0.03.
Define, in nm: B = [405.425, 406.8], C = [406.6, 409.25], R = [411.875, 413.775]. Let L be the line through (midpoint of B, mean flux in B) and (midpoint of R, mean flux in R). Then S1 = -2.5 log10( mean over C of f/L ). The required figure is -0.11 mag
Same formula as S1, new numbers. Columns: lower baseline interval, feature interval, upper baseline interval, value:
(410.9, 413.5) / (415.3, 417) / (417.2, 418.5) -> 0.027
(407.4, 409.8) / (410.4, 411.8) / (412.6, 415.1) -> 0.022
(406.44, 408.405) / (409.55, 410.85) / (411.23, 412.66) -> 0.071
